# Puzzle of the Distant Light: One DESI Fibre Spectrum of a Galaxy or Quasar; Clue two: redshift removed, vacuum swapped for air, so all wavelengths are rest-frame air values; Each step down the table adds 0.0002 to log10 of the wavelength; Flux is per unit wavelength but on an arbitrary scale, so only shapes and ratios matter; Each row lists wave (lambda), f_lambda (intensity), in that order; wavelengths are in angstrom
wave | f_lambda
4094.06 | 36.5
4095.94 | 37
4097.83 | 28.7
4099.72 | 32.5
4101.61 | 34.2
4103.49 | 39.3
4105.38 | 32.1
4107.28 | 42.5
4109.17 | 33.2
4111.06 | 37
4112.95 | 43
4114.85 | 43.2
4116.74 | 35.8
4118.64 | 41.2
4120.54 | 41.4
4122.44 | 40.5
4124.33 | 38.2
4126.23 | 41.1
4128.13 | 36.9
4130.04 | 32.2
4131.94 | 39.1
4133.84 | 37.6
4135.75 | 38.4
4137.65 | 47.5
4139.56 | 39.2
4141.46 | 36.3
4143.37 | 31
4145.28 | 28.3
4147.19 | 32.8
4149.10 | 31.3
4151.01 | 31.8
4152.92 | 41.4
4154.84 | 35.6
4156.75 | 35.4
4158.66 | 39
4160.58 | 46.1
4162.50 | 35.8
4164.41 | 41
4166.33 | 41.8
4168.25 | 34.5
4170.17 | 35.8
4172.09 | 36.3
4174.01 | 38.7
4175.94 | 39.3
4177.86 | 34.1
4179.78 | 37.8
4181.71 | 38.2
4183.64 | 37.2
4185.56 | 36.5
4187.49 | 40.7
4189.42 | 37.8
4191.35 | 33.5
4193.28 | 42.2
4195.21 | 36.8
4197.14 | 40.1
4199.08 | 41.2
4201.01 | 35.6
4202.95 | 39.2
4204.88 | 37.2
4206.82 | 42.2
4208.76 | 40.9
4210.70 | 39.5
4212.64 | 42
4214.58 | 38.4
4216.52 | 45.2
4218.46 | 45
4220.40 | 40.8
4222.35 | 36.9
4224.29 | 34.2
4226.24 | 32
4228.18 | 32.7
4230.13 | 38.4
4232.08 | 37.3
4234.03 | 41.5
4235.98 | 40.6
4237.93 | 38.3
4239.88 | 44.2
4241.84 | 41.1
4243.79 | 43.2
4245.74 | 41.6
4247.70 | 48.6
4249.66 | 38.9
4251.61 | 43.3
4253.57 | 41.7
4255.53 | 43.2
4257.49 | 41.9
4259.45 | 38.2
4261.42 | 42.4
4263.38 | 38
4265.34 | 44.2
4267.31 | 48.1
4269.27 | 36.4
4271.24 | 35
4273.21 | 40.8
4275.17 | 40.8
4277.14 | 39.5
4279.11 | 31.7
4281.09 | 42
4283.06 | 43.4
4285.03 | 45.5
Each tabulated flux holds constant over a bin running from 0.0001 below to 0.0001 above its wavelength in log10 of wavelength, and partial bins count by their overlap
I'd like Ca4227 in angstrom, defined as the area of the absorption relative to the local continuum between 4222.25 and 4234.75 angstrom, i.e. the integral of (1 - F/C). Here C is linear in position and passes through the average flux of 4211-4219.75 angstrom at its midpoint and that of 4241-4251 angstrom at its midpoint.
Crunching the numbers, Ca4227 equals 1.9 angstrom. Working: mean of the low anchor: 42.4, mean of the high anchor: 42.8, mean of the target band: 36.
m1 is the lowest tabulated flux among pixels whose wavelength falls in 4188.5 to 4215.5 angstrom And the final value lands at 33.5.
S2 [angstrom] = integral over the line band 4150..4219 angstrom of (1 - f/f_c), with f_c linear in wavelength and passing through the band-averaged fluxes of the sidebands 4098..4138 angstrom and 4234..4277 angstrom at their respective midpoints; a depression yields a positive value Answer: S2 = 1.80 angstrom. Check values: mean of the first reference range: 38.1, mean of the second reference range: 41.4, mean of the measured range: 38.7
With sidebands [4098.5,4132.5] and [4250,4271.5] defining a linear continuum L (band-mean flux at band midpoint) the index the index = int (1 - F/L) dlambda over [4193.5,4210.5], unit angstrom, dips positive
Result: 0.3 angstrom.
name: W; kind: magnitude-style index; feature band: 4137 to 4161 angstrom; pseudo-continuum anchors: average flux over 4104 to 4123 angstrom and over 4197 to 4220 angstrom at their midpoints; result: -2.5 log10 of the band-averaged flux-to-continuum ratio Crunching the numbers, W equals 0.09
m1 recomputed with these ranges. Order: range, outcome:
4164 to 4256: 32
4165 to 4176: 34.5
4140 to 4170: 28.3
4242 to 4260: 38.2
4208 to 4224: 36.9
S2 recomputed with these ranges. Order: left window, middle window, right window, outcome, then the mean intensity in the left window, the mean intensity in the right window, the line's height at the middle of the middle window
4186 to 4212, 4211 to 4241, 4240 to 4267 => 1.0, 39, 42.2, 40.6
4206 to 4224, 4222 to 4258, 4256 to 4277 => 0.7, 40.9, 40.6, 40.8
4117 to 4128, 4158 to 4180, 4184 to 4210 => 0.5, 39.9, 38.7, 39.2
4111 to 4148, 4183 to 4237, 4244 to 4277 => 1.8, 38.1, 41.4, 40.1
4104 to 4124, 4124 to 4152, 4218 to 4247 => 2.1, 39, 39.2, 39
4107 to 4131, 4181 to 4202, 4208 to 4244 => 0.6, 38.8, 39.5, 39.3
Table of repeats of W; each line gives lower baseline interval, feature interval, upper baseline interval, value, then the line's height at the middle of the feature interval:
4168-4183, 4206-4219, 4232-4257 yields -0.057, 39.6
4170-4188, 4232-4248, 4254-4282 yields -0.066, 39.3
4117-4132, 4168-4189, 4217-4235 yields 0.027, 38.2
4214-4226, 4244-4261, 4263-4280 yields -0.071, 39.5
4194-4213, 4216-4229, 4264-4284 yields 0.046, 39.6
